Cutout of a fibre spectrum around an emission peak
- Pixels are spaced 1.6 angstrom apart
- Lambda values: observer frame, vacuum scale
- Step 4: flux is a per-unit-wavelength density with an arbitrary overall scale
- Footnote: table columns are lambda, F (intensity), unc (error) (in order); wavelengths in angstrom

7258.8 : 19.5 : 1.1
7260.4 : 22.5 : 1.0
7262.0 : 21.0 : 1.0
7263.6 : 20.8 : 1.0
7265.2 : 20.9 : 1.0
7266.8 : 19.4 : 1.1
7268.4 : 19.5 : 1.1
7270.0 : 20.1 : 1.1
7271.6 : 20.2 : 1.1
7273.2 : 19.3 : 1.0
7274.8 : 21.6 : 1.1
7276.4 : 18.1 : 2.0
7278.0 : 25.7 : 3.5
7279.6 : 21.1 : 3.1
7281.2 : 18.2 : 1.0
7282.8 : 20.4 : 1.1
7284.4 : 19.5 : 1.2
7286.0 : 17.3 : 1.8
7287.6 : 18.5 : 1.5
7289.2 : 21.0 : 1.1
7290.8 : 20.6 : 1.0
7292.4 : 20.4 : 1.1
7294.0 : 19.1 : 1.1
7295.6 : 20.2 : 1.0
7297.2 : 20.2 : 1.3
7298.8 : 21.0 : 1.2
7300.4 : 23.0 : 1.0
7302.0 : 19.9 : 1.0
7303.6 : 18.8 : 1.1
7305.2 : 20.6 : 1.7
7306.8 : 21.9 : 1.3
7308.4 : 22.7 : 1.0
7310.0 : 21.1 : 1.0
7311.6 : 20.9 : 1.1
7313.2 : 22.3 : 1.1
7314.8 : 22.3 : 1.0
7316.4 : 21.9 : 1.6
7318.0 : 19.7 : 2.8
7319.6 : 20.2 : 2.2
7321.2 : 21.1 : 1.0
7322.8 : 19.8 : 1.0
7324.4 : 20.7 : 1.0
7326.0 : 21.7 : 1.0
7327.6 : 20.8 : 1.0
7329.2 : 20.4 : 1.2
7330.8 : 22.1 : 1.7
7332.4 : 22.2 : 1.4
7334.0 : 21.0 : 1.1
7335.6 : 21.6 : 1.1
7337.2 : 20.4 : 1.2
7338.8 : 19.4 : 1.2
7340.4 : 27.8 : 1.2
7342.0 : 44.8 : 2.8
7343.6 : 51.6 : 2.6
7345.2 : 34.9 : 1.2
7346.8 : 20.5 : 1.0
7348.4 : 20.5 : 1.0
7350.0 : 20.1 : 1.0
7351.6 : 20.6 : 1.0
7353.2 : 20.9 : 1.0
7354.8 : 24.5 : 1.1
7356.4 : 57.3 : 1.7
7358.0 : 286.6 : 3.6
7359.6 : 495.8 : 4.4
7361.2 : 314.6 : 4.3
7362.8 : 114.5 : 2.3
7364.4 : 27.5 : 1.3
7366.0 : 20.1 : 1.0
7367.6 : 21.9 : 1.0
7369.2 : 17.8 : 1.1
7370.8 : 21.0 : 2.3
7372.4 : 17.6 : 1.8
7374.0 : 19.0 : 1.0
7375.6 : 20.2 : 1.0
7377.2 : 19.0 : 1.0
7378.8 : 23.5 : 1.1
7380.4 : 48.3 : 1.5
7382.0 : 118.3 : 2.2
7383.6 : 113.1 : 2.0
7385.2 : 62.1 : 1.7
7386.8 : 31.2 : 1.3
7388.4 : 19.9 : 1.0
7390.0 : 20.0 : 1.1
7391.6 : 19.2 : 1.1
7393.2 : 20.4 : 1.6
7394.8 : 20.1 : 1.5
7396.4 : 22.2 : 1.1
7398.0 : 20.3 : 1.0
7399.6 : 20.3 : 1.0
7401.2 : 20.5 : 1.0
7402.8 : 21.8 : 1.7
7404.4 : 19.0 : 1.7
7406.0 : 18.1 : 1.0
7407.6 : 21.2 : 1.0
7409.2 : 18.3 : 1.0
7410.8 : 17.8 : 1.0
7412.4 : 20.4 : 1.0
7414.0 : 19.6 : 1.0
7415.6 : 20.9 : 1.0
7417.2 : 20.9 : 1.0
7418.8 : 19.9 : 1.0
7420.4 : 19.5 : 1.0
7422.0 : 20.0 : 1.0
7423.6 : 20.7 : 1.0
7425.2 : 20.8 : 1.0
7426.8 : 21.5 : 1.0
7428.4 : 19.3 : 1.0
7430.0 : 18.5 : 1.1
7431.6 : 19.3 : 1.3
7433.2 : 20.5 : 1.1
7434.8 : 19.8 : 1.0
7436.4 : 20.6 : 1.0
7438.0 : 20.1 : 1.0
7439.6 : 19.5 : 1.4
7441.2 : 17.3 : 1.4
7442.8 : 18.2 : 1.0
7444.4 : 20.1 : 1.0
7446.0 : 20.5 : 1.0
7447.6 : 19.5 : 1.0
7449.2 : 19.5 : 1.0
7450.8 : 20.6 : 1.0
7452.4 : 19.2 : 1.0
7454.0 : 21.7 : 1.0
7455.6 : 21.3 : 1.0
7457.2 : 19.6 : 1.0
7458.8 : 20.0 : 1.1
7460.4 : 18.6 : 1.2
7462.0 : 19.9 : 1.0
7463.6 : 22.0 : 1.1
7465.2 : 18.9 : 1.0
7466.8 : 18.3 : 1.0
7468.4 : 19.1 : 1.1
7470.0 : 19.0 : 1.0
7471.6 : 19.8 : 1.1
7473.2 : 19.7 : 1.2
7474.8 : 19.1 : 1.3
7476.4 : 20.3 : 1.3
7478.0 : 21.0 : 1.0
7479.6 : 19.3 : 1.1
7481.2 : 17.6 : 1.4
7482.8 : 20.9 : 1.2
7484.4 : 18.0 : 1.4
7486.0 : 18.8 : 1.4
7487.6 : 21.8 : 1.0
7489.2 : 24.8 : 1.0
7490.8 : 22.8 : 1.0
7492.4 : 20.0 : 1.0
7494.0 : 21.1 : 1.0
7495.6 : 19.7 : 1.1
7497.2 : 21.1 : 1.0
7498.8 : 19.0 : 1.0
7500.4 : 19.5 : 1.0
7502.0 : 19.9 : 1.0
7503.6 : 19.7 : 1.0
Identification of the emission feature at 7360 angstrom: H-alpha 6563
